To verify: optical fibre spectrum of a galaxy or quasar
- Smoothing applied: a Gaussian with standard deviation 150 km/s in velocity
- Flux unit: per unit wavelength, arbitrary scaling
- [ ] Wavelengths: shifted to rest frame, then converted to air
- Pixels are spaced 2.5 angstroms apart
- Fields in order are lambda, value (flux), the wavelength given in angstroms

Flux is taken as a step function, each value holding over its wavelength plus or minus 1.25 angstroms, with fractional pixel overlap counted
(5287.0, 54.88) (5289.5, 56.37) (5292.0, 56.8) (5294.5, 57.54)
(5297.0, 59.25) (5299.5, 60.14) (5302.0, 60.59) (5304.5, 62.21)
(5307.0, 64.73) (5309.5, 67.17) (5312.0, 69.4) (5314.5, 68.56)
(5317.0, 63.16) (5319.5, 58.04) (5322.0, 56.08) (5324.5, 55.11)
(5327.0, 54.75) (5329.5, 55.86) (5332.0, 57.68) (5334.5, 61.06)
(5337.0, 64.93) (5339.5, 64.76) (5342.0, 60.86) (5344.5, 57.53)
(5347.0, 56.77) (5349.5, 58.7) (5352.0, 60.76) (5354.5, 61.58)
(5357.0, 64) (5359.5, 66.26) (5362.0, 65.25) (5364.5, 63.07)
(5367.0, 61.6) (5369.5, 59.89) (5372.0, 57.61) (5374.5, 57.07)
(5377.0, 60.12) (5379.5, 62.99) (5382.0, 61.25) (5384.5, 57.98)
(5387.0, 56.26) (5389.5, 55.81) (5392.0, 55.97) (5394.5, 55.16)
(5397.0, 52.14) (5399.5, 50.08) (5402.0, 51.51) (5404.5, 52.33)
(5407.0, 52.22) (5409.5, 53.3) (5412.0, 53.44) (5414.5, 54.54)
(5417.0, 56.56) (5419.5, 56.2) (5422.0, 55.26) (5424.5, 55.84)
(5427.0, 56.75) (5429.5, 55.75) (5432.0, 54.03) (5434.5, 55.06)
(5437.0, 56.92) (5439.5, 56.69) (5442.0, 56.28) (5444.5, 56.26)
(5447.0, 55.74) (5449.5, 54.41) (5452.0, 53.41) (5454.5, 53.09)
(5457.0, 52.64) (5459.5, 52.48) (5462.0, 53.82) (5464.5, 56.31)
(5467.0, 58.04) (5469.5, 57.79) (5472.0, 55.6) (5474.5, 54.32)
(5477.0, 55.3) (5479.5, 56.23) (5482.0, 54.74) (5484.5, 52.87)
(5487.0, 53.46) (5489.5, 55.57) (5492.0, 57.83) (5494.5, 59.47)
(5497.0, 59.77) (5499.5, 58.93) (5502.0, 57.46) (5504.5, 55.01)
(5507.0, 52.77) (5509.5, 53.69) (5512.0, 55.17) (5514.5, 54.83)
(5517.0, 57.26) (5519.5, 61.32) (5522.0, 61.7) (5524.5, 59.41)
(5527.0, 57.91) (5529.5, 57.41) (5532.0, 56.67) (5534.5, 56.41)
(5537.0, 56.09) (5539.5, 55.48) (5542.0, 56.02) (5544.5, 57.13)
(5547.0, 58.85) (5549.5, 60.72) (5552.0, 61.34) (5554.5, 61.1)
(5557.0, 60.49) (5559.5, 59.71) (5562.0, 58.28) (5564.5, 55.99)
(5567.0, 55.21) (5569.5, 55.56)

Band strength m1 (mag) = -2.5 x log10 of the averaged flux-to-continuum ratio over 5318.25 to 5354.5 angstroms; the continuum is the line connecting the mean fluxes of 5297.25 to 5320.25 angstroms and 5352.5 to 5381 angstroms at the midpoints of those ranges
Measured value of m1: 0.069 mag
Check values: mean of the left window 63.7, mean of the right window 61.7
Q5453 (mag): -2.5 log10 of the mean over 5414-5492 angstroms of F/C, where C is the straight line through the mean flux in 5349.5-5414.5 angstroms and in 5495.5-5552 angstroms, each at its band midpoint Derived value 0.05 mag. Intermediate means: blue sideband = 57.9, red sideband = 57.4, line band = 55.3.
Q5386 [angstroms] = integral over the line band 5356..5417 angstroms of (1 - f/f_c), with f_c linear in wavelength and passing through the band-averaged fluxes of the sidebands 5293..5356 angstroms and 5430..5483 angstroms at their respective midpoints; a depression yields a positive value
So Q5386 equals 0.7 angstroms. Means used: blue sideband 60.7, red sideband 55.2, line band 57.4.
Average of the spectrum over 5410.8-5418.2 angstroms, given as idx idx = 54.8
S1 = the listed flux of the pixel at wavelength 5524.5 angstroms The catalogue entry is 59.41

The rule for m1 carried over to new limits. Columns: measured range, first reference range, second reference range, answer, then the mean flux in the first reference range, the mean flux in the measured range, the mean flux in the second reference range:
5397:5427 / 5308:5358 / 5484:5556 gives 0.11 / 60.8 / 53.8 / 57.4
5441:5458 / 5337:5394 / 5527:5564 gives 0.09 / 60.3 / 54.5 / 58.2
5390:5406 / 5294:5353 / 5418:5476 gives 0.09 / 60.7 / 53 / 55.3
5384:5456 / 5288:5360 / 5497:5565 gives 0.09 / 60.6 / 54.8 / 57.7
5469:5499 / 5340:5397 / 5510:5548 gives 0.04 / 59.7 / 56.1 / 57.4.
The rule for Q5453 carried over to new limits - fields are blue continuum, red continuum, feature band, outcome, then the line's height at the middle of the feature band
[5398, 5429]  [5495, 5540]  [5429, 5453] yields -0.01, 54.9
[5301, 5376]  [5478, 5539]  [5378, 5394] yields 0.03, 59.9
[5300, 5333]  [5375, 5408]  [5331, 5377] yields -0.05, 58.4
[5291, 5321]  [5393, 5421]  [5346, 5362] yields -0.07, 58.1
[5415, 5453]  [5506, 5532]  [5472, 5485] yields 0.03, 56.5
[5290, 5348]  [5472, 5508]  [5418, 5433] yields 0.04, 57.7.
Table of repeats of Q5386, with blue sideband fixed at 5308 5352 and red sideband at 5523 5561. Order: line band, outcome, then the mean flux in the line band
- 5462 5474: 0.55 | 56.4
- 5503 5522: 0.82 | 56.1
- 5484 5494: 0.59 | 55.4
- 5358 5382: -0.54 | 61.6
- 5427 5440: 0.83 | 55.7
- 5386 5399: 1.13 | 54.8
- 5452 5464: 1.21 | 53.3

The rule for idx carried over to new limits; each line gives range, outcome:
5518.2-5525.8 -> 60.8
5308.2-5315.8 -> 68.3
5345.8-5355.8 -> 59.5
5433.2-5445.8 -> 56.2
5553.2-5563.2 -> 59.9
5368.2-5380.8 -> 59.6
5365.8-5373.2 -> 59.7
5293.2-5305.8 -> 60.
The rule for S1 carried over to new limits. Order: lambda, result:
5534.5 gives 56.41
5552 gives 61.34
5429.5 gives 55.75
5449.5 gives 54.41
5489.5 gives 55.57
